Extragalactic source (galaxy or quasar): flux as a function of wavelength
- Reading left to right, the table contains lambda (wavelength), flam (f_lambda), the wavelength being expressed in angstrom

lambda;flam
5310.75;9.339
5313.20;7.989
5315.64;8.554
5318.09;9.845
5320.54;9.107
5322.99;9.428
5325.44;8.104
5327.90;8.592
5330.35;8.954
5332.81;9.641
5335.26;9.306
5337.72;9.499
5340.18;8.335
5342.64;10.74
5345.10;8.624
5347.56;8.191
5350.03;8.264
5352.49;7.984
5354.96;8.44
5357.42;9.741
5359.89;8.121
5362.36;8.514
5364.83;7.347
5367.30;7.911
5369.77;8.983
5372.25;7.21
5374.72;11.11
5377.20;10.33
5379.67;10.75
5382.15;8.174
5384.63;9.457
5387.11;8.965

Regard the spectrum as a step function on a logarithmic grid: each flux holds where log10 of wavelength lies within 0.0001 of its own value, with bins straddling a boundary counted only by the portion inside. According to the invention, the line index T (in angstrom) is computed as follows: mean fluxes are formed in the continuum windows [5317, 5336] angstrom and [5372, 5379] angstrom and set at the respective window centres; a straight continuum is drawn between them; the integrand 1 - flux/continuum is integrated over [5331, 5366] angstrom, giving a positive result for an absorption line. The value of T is 2.7 angstrom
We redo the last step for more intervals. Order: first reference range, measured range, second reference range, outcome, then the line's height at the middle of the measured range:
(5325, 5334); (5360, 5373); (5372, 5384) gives 2.0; 9.51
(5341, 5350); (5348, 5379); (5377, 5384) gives 2.2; 9.34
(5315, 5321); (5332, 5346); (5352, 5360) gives -0.7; 8.93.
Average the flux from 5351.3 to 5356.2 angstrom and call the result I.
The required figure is 8.22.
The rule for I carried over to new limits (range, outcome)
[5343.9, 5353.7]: 8.26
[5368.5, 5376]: 9.1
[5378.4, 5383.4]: 9.48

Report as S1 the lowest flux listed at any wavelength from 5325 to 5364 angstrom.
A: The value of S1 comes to 7.984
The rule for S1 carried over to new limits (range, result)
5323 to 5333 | 8.104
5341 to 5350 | 8.191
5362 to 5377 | 7.21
